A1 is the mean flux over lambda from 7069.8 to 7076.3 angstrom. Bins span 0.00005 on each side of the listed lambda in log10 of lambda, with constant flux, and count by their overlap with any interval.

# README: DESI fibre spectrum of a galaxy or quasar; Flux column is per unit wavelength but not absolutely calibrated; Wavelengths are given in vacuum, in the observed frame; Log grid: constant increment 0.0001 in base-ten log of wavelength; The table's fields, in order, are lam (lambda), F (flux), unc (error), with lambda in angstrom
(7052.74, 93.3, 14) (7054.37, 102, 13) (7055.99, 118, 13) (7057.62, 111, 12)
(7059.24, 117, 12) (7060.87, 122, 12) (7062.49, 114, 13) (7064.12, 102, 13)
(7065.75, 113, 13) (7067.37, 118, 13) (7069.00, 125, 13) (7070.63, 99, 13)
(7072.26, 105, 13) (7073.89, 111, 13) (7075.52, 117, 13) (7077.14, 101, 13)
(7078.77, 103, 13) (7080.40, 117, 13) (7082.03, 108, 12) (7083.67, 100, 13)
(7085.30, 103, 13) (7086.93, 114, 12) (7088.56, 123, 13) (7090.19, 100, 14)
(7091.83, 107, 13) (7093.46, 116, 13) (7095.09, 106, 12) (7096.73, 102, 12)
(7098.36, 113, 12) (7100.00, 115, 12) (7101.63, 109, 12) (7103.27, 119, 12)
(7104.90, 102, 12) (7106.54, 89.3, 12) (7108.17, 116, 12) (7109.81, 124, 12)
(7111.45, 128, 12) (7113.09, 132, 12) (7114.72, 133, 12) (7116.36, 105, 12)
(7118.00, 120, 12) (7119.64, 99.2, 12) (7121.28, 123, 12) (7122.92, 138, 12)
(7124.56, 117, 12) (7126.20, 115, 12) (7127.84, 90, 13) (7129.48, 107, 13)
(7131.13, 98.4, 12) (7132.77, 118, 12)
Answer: 108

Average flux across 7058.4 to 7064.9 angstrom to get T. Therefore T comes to 114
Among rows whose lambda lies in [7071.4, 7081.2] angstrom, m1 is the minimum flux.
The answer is 101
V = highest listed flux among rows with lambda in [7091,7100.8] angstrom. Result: 116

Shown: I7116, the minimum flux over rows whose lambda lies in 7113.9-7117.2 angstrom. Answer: 105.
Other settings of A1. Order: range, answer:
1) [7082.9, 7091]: 108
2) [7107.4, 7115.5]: 127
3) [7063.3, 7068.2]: 111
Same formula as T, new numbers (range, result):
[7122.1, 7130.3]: 113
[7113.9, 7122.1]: 116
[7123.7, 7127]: 116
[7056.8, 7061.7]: 117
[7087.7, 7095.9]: 110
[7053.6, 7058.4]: 110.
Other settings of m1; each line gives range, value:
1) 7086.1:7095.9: 100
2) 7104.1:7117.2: 89.3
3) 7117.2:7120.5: 99.2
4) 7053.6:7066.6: 102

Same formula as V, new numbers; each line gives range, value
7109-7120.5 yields 133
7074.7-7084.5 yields 117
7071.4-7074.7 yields 111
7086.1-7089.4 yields 123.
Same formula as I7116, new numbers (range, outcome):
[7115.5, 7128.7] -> 90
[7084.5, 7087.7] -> 103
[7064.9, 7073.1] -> 99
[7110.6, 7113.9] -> 128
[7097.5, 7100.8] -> 113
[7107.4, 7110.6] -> 116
